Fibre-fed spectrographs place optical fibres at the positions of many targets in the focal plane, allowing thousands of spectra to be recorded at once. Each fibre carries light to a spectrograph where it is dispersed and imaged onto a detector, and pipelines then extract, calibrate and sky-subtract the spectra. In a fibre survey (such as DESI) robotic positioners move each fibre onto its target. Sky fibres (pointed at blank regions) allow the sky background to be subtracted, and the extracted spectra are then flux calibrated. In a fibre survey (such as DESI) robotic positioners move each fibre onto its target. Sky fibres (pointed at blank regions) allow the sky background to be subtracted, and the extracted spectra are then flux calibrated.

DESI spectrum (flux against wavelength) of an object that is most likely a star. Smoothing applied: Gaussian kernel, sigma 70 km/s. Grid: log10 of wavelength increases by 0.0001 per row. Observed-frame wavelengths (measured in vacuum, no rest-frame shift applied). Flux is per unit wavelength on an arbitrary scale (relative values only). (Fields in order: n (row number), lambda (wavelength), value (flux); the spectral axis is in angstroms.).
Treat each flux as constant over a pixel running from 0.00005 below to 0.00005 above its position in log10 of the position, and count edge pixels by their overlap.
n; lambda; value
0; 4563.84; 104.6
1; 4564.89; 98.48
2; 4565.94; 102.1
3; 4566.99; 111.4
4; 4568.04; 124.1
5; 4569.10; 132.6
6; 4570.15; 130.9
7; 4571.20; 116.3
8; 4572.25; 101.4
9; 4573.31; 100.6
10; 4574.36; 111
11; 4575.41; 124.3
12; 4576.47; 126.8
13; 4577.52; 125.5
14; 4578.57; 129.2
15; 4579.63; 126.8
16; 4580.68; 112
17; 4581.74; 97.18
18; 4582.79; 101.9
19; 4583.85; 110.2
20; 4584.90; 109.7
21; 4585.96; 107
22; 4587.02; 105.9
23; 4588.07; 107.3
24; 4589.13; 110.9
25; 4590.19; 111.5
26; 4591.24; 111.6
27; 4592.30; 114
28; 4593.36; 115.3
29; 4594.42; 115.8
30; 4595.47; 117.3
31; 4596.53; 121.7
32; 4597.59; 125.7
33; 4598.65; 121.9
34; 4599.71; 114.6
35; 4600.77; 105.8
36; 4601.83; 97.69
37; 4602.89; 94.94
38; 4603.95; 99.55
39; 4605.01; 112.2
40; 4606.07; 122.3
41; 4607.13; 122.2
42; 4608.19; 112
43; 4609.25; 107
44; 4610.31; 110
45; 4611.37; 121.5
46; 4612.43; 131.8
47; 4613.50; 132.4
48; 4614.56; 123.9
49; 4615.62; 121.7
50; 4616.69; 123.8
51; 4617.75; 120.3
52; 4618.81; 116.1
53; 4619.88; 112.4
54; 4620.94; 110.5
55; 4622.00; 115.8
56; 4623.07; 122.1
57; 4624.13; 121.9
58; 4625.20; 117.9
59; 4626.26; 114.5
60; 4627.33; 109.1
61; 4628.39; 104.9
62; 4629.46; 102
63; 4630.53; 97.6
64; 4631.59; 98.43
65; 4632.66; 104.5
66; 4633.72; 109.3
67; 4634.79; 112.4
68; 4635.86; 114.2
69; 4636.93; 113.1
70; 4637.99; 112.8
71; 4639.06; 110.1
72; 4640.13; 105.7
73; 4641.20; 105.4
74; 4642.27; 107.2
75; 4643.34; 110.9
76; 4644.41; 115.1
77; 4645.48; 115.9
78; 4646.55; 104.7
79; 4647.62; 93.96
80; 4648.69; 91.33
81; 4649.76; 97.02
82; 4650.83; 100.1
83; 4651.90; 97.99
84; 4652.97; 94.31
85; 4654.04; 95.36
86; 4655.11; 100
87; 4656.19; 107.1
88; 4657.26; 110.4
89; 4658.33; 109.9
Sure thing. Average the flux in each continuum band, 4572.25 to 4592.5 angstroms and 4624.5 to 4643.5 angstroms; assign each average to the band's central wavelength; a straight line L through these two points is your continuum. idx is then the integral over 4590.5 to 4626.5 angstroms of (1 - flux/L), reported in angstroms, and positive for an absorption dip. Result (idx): -1.9 angstroms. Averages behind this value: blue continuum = 112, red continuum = 108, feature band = 116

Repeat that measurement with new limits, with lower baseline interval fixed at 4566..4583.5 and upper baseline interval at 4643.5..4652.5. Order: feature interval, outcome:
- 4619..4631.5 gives -0.5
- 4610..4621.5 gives -1.3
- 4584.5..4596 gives 0.2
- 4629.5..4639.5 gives -0.3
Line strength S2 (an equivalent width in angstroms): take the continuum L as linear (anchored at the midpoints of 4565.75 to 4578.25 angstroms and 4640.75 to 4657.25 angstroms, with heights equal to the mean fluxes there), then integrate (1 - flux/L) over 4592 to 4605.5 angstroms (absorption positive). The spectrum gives 0.1 angstroms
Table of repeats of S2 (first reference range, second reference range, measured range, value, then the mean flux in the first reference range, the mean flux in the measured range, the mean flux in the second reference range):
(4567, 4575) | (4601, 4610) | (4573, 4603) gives -0.2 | 116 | 113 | 108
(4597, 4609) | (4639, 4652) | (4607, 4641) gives -1.9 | 112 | 114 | 104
